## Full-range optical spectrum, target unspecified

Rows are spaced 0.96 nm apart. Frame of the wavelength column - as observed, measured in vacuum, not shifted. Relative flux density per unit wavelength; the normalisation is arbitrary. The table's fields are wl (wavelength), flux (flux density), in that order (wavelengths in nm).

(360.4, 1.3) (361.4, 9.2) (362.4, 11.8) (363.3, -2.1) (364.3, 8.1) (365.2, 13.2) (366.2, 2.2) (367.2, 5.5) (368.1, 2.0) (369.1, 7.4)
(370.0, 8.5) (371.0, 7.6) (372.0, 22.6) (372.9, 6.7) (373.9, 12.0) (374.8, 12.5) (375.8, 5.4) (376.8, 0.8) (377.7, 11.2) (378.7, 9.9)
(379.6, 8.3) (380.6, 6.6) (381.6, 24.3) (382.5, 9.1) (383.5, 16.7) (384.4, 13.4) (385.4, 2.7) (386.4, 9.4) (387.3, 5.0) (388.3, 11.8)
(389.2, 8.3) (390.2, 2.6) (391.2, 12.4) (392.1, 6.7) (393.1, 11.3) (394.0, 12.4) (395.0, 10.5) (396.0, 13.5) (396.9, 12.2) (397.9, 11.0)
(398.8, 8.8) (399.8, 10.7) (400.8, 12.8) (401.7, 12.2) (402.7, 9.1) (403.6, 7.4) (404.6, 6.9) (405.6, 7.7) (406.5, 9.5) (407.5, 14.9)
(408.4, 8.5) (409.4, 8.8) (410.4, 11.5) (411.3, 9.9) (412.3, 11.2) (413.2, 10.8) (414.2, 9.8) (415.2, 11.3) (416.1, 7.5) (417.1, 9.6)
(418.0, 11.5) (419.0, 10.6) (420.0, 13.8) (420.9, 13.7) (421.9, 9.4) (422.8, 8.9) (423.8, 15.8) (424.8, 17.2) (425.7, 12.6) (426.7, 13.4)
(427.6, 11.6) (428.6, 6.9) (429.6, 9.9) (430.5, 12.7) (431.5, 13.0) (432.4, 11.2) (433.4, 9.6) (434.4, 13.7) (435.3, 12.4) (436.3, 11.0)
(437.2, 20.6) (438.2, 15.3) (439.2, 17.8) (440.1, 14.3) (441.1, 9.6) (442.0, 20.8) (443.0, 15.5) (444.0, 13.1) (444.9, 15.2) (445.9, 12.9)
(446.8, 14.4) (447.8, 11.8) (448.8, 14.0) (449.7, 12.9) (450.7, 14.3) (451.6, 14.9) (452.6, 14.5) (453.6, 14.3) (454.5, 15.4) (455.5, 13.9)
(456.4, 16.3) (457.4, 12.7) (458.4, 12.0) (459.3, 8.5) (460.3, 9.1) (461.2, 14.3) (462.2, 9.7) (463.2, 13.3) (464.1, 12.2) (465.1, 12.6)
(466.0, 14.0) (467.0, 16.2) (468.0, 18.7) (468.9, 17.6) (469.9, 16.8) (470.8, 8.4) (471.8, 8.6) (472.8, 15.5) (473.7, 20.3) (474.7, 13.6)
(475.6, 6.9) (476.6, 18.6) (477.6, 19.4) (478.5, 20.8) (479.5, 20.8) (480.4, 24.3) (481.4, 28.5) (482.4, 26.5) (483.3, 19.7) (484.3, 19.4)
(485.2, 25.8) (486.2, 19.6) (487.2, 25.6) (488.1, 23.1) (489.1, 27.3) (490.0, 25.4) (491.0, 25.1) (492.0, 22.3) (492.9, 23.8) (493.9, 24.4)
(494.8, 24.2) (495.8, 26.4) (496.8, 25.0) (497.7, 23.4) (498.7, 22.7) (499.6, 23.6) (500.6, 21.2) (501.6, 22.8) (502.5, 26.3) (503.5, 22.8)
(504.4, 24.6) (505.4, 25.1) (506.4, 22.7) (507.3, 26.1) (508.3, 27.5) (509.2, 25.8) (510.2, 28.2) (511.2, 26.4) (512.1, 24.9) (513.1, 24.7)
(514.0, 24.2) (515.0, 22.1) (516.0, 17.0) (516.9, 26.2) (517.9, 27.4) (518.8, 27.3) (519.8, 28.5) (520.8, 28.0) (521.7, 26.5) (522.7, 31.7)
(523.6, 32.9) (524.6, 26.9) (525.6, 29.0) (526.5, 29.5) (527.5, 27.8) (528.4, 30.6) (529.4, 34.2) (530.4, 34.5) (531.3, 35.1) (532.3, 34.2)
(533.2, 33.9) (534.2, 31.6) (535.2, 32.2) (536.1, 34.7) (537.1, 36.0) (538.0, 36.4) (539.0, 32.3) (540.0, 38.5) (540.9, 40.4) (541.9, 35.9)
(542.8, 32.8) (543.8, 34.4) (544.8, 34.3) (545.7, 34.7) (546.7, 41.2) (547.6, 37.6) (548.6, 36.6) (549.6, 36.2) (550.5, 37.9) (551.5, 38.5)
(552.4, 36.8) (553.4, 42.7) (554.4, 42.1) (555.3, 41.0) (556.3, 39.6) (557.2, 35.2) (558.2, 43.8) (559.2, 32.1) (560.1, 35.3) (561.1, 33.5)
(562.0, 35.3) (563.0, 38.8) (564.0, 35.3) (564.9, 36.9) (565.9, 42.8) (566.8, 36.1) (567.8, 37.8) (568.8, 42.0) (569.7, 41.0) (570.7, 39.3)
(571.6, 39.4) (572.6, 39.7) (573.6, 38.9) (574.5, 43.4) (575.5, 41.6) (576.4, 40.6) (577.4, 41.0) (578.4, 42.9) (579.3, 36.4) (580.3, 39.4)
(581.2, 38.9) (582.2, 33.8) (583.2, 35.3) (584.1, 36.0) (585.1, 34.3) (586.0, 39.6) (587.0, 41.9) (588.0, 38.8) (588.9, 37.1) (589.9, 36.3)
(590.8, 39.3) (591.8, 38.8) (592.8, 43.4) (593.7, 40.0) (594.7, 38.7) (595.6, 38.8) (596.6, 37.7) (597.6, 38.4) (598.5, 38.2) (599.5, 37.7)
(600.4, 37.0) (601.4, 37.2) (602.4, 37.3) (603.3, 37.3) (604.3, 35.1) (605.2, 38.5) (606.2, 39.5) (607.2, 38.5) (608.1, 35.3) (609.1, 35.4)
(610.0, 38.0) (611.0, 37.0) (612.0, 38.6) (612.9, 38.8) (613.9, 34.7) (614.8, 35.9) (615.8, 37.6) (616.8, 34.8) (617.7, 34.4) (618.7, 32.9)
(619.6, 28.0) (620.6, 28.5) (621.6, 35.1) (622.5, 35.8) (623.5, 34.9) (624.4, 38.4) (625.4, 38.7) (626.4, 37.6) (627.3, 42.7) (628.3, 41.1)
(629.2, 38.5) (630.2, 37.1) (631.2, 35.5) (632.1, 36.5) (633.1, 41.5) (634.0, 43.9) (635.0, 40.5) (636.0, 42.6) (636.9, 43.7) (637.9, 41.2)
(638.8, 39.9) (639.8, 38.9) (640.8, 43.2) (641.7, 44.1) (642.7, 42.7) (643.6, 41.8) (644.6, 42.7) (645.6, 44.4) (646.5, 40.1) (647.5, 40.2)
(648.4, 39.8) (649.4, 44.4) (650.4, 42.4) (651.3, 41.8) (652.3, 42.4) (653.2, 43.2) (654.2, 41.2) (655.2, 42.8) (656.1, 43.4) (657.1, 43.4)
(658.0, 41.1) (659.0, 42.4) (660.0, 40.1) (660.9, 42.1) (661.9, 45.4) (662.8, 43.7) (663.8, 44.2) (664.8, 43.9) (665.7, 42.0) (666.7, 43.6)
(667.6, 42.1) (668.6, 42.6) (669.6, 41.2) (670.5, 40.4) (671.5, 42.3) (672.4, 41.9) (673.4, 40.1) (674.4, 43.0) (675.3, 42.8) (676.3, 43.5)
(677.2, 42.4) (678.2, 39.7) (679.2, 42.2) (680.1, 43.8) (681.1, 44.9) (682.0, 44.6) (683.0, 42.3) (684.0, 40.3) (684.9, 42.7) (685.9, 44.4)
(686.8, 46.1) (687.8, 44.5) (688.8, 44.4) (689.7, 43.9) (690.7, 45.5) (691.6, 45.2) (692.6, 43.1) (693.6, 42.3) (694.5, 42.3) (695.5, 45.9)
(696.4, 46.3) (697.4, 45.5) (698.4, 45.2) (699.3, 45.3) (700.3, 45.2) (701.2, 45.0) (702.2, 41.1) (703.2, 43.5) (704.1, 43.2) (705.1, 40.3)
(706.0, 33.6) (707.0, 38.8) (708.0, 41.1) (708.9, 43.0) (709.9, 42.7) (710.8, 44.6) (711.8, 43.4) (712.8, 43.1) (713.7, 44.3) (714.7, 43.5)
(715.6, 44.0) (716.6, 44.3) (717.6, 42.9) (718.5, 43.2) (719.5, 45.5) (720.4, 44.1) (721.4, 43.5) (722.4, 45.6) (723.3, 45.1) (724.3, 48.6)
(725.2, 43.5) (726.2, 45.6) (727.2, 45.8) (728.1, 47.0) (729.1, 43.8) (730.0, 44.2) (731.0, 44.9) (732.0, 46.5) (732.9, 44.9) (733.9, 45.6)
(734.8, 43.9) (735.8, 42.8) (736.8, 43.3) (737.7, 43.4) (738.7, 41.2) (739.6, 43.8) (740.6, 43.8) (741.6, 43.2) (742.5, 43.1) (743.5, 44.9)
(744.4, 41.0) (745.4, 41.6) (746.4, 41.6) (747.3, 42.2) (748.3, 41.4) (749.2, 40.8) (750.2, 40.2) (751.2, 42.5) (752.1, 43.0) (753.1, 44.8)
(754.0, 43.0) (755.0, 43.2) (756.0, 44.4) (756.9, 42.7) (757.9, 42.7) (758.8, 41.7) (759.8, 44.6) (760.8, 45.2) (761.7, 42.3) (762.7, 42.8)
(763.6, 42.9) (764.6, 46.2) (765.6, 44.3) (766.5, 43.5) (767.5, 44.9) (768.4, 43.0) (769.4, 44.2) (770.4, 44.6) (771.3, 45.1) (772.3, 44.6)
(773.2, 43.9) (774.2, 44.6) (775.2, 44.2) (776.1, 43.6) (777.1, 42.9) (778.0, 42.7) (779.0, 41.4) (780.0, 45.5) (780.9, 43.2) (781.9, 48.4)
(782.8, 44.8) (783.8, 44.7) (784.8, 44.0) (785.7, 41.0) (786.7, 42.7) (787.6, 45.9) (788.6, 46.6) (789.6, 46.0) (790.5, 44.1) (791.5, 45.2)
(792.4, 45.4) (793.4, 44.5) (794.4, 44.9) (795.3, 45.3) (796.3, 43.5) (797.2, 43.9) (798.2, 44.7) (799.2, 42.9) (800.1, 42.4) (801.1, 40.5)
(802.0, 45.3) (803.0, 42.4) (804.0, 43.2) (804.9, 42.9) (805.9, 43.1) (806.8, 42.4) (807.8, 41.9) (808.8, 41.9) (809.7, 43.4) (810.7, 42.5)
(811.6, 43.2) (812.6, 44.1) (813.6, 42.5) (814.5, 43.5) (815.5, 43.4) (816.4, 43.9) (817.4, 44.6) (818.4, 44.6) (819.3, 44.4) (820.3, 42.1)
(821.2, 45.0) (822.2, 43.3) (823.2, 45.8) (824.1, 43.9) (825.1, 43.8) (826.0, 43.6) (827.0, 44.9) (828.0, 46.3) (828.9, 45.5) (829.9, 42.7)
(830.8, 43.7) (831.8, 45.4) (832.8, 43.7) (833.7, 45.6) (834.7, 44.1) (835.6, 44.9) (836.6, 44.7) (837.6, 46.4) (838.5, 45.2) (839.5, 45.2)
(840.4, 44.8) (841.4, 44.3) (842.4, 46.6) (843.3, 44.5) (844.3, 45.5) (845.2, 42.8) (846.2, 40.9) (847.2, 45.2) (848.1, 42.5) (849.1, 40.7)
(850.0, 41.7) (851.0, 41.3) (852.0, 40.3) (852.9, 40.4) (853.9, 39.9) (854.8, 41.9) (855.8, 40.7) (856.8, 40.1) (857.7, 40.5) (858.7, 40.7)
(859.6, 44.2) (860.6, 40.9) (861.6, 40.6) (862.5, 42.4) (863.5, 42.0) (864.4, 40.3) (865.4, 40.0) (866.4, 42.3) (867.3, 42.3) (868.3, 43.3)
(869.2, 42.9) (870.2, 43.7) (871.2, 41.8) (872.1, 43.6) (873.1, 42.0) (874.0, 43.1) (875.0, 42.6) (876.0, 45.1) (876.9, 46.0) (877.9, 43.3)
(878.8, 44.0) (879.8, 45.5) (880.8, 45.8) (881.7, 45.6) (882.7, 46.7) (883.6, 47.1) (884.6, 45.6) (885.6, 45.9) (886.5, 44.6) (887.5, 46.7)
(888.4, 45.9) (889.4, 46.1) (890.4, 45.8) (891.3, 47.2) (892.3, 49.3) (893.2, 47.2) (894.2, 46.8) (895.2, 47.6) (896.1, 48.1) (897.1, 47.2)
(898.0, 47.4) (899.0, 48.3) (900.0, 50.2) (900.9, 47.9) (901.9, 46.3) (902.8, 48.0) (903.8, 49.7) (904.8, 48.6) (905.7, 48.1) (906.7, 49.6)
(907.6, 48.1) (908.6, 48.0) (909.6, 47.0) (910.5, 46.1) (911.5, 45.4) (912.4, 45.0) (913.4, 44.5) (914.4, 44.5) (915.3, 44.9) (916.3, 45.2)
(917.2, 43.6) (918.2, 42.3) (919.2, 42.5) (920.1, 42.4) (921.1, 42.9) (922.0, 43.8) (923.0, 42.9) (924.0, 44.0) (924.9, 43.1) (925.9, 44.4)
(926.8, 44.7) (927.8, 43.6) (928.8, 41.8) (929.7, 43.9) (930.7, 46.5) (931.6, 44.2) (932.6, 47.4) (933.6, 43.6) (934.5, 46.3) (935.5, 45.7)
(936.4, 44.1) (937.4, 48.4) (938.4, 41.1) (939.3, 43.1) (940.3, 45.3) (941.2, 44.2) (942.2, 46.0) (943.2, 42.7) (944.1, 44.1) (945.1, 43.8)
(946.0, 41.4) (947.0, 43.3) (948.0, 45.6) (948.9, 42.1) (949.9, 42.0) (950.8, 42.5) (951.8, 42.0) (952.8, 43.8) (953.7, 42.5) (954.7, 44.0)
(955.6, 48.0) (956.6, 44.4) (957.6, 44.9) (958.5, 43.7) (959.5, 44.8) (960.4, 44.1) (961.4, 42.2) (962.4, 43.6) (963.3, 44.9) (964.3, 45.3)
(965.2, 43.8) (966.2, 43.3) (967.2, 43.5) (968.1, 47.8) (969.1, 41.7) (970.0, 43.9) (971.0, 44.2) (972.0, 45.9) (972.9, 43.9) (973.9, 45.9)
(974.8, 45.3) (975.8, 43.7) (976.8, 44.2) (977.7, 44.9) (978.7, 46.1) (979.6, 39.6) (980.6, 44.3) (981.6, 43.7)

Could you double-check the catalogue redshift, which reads 0.20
